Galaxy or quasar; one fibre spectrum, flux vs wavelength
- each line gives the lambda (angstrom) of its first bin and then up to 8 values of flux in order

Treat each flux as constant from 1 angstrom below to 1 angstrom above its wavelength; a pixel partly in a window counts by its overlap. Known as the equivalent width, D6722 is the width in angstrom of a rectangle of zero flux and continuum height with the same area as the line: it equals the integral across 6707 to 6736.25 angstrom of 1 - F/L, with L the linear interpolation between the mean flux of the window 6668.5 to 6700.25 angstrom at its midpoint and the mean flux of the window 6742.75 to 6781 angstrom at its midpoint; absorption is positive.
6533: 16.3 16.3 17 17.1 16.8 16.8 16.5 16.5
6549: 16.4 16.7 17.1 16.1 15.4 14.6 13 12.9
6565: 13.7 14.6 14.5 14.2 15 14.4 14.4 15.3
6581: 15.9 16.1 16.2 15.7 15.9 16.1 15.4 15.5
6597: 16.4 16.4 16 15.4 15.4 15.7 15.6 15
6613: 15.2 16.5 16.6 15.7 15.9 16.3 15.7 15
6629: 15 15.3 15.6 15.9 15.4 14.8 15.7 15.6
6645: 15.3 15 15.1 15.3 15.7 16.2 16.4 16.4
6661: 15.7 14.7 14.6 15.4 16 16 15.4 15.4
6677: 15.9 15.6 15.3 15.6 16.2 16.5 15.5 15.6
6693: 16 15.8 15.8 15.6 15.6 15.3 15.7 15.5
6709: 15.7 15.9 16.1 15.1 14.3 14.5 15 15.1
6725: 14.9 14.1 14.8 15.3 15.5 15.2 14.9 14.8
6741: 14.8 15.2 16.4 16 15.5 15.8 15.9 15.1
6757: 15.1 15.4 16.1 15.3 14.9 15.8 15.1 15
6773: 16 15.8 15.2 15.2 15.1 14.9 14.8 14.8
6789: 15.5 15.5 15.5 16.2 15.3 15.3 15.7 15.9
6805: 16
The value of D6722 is 1.0 angstrom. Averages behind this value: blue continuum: 15.8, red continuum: 15.5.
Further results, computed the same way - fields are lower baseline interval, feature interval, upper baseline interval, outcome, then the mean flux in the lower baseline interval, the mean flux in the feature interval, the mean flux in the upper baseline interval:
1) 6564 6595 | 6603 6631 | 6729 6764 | -0.8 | 15.2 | 15.6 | 15.4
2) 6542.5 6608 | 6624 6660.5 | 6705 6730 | -0.6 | 15.5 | 15.5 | 15.1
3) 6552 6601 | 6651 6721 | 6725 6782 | -1.5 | 15.2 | 15.6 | 15.3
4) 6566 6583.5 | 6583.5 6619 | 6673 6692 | -1.7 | 14.9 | 15.8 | 15.7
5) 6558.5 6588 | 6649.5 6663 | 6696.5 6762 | -0.7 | 14.7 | 15.8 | 15.3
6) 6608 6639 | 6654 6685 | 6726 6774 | -0.3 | 15.6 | 15.7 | 15.3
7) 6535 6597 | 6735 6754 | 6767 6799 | -0.1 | 15.6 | 15.5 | 15.3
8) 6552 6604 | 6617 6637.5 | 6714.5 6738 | -0.7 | 15.2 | 15.6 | 14.9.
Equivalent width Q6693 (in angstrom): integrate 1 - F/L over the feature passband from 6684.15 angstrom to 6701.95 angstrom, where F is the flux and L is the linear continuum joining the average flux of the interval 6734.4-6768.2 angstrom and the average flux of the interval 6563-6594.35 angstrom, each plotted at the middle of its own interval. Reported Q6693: -0.6 angstrom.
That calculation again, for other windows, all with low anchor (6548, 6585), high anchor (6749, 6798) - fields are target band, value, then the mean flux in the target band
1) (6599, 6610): -0.42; 15.7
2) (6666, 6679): -0.39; 15.7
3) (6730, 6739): 0.09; 15.2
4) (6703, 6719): -0.12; 15.4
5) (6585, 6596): -0.49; 15.8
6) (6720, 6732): 0.35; 14.9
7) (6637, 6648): -0.08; 15.3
